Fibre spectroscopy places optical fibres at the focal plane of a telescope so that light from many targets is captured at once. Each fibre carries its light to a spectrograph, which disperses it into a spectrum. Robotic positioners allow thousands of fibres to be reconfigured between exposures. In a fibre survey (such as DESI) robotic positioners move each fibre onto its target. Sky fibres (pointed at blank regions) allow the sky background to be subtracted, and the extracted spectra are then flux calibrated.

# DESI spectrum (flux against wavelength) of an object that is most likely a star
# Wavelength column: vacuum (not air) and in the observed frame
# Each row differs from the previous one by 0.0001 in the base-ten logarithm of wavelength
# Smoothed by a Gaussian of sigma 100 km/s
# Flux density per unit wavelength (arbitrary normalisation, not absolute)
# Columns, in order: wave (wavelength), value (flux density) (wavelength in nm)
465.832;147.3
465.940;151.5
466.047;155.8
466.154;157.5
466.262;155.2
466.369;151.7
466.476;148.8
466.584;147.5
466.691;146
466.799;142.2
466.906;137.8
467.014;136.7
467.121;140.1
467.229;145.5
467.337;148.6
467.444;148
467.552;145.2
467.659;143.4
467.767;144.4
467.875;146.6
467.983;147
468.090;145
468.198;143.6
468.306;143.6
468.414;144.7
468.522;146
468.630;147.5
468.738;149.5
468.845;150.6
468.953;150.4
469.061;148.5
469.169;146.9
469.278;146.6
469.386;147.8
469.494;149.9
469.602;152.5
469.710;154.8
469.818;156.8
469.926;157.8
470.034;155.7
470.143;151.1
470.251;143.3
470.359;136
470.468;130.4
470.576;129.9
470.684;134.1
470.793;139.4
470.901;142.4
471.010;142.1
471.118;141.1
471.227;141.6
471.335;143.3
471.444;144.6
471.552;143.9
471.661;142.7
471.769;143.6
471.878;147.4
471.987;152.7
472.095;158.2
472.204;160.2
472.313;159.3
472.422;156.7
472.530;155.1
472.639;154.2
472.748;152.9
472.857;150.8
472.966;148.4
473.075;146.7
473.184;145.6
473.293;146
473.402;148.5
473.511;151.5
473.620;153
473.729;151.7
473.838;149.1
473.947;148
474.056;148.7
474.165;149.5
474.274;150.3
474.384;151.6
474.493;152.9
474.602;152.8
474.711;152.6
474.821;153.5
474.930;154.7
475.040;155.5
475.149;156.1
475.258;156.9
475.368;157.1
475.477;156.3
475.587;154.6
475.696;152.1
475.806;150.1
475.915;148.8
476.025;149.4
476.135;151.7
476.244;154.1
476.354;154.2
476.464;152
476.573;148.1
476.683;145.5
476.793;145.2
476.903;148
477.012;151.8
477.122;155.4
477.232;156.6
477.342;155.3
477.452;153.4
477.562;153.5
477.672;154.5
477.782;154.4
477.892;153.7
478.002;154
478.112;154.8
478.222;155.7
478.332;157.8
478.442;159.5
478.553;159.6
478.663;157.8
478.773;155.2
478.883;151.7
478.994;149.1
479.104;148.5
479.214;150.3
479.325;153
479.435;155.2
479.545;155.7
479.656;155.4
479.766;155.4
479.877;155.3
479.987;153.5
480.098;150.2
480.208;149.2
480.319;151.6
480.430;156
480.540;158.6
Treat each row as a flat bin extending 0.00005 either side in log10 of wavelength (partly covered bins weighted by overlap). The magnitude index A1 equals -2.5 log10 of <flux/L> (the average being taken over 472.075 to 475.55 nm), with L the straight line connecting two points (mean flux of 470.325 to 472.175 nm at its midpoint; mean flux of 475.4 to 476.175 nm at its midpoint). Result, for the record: -0.04 mag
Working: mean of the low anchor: 142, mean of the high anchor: 152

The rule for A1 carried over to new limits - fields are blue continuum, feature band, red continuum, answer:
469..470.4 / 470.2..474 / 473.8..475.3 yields 0.03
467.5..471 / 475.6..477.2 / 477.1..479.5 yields 0.01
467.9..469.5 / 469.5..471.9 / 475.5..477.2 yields 0.03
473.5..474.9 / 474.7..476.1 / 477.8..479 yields -0.01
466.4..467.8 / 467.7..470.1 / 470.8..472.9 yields -0.02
